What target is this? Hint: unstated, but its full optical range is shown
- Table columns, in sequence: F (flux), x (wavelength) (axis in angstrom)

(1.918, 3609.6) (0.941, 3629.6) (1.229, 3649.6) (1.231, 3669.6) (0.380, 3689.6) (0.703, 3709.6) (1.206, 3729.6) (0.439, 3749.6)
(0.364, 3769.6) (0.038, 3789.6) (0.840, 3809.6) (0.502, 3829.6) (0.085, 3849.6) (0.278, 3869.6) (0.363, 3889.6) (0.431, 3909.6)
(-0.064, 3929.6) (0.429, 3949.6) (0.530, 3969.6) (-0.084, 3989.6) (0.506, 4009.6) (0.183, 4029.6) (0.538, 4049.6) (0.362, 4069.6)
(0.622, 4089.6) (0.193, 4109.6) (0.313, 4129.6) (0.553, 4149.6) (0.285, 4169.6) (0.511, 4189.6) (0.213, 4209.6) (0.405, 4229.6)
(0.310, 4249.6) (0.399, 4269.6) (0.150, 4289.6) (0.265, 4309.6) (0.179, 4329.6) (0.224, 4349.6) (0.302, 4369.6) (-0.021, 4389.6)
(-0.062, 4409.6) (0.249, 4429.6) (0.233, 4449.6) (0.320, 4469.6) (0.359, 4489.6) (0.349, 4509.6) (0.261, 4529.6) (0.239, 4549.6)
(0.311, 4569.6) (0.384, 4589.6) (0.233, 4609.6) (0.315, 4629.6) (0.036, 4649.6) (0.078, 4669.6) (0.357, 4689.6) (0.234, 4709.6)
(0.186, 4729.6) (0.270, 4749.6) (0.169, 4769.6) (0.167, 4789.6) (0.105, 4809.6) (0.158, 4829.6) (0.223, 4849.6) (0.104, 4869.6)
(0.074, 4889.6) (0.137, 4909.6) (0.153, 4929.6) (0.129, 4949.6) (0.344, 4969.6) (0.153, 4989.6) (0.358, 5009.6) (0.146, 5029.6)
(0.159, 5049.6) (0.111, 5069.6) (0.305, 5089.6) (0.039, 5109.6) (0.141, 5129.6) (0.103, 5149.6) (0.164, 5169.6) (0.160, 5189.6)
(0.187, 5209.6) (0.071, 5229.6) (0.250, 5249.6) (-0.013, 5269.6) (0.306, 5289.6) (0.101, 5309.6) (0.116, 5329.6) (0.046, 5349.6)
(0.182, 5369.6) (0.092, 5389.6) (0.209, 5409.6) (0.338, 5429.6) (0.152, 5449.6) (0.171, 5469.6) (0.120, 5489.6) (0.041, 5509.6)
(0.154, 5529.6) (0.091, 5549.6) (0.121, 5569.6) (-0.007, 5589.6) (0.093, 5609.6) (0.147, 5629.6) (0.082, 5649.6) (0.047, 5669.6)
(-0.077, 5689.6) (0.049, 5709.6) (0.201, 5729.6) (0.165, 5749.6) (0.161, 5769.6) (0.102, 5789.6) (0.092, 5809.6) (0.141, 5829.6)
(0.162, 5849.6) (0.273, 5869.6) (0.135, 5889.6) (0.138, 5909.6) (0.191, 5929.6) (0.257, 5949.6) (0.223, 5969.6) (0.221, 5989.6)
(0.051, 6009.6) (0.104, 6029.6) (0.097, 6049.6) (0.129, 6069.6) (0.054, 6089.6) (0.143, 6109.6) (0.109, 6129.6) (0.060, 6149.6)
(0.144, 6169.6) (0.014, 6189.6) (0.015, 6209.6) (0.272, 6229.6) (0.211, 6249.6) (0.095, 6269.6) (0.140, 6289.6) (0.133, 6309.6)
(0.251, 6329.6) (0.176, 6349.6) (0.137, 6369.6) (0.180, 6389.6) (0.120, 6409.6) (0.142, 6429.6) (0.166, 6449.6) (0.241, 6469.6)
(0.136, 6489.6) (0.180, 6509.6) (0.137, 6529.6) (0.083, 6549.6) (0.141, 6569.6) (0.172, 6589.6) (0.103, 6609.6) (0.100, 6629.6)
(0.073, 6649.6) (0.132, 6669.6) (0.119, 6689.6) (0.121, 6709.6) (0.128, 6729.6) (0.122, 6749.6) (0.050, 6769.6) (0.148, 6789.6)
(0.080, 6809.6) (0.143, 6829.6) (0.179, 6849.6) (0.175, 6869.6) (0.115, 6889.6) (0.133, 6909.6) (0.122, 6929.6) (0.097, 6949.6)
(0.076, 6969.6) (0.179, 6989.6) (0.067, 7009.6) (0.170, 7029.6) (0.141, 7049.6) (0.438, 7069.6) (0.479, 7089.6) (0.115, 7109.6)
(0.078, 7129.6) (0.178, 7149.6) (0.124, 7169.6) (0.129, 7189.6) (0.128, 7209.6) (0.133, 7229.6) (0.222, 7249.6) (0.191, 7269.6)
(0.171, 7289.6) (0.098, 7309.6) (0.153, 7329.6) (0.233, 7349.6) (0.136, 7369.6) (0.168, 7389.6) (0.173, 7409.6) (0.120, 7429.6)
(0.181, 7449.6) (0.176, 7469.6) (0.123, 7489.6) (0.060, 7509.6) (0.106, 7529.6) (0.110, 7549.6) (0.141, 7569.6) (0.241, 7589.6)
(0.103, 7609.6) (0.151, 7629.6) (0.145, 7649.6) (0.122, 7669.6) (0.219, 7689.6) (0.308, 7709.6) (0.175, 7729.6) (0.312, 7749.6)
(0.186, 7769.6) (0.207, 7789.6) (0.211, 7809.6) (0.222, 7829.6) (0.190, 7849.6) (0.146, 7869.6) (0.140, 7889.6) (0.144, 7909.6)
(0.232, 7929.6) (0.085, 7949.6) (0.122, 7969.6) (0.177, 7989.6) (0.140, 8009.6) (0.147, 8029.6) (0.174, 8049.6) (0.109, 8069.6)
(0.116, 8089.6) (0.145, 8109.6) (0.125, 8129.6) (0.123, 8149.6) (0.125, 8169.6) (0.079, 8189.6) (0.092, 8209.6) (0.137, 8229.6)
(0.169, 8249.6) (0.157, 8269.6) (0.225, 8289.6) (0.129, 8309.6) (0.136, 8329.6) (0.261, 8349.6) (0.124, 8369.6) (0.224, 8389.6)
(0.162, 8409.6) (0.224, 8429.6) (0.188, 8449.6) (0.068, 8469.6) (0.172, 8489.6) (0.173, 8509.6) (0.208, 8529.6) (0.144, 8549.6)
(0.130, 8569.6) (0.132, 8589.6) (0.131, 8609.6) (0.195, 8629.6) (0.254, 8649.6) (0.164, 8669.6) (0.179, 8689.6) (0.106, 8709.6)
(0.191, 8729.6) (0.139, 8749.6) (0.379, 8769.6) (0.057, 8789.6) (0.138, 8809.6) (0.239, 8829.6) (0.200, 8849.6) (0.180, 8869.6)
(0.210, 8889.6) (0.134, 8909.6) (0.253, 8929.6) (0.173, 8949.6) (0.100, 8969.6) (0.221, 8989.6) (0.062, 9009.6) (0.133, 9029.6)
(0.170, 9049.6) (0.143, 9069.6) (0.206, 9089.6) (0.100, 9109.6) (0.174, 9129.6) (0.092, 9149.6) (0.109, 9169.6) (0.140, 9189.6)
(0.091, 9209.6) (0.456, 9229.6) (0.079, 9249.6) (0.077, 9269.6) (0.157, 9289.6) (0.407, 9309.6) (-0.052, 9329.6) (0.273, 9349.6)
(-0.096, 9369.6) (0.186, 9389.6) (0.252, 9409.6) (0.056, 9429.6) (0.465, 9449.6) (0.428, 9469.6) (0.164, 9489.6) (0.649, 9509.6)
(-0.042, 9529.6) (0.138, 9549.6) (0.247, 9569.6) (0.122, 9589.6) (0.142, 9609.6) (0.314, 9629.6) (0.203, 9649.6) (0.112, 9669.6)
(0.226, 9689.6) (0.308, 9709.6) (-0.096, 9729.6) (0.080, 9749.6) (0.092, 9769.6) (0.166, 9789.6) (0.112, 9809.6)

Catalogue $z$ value 0.90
